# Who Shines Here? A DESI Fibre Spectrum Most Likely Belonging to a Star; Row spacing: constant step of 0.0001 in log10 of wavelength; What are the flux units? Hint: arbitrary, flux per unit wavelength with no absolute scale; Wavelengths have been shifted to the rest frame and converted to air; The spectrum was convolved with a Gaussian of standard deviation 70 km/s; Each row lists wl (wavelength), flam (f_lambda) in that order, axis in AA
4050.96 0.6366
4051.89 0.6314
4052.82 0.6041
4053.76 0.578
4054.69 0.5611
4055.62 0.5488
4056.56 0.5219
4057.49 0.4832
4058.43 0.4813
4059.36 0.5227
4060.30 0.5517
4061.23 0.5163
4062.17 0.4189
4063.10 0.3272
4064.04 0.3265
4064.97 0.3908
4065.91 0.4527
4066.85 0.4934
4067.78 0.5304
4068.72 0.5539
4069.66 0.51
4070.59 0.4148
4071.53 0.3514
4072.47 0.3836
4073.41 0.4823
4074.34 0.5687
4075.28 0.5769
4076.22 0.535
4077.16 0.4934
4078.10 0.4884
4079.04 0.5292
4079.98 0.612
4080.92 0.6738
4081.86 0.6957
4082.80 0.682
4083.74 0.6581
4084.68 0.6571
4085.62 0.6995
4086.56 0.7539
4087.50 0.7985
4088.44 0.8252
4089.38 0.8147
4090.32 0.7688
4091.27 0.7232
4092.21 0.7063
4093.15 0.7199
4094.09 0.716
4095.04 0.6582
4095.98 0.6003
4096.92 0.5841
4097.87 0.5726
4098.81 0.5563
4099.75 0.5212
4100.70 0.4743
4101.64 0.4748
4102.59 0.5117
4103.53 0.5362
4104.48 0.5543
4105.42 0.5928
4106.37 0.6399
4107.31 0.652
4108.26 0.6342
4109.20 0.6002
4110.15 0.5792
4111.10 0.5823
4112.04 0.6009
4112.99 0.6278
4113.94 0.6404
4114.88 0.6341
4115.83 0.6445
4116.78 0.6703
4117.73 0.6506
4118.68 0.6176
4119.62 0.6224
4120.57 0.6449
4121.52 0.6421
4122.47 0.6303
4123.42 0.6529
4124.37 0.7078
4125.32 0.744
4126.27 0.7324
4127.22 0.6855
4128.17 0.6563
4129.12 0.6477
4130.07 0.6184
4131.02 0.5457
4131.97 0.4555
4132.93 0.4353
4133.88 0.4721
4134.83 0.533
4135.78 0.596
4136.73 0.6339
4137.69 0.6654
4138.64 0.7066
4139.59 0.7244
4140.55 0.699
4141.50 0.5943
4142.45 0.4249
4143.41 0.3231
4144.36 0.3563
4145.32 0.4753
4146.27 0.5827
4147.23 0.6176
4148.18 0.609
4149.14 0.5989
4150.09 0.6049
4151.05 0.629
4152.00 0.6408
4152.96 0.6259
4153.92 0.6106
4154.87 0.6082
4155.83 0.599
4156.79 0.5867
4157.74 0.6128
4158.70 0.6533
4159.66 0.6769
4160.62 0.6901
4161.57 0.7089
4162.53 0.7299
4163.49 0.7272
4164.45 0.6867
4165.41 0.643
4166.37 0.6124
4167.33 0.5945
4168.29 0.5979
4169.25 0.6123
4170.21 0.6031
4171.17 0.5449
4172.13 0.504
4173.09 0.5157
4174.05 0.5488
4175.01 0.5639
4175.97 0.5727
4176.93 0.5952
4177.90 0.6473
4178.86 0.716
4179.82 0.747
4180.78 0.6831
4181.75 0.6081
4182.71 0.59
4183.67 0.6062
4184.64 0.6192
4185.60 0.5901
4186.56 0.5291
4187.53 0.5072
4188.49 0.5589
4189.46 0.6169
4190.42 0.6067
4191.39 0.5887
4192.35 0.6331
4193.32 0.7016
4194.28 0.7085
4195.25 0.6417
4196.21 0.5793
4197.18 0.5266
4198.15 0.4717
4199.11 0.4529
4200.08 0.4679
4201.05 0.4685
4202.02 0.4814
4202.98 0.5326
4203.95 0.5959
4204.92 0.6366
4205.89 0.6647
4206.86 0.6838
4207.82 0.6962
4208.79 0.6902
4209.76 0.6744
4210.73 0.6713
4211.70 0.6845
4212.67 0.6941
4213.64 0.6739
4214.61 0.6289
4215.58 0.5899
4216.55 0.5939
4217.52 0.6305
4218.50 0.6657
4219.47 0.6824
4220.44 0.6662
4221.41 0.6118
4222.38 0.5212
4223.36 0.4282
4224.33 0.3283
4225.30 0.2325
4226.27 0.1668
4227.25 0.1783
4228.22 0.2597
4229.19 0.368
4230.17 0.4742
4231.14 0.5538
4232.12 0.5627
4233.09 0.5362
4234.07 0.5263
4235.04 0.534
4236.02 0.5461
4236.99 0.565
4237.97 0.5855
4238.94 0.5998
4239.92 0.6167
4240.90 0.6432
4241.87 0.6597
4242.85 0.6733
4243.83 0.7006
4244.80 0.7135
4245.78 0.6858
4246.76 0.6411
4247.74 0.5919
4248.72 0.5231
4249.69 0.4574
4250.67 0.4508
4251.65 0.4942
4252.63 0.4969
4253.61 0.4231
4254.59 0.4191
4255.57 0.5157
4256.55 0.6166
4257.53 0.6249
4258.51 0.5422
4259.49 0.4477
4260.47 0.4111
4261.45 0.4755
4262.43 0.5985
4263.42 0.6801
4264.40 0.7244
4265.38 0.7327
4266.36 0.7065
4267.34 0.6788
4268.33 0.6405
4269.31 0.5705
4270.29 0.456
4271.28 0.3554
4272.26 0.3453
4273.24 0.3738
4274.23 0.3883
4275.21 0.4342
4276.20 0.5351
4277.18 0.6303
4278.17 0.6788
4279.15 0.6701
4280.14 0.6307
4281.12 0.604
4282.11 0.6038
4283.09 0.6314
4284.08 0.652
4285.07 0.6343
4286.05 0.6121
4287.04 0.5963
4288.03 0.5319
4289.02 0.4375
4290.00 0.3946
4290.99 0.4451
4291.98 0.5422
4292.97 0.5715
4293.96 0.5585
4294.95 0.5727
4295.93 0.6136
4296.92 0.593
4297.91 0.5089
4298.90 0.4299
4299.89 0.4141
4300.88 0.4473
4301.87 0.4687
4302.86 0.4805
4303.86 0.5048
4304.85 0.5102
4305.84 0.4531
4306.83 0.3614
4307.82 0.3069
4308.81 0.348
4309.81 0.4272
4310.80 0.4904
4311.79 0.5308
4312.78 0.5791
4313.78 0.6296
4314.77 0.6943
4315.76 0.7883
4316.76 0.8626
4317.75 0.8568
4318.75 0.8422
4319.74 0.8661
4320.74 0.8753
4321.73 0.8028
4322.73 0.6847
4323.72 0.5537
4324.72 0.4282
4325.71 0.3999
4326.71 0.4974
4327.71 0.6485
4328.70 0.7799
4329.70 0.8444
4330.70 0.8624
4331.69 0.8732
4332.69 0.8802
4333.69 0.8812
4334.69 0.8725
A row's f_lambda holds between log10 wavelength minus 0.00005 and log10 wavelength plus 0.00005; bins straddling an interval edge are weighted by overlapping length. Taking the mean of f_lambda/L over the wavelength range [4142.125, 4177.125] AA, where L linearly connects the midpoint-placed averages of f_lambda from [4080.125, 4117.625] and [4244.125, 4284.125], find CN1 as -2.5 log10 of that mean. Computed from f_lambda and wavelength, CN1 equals 0.033 mag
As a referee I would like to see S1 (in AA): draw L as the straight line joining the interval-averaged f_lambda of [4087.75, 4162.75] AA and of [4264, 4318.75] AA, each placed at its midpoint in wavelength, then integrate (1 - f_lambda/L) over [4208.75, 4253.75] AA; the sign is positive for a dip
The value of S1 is 2.0 AA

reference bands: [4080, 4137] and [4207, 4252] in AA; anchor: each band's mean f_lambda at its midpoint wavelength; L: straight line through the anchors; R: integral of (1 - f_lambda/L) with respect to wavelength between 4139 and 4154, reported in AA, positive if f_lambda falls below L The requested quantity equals 1.0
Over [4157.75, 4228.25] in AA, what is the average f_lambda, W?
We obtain 0.588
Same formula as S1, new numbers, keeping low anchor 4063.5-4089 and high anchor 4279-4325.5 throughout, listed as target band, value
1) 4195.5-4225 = -1.0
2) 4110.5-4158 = -3.4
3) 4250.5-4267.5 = 0.4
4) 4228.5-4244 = 0.1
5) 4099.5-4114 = -0.3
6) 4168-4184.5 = -1.1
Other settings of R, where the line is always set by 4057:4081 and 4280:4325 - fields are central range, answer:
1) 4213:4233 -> 1.8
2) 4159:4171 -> -3.1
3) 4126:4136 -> -1.3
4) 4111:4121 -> -2.6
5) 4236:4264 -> -0.7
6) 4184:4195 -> -1.6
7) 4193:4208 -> -1.2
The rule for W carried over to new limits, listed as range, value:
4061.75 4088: 0.539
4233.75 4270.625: 0.579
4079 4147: 0.621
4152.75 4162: 0.638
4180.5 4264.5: 0.562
